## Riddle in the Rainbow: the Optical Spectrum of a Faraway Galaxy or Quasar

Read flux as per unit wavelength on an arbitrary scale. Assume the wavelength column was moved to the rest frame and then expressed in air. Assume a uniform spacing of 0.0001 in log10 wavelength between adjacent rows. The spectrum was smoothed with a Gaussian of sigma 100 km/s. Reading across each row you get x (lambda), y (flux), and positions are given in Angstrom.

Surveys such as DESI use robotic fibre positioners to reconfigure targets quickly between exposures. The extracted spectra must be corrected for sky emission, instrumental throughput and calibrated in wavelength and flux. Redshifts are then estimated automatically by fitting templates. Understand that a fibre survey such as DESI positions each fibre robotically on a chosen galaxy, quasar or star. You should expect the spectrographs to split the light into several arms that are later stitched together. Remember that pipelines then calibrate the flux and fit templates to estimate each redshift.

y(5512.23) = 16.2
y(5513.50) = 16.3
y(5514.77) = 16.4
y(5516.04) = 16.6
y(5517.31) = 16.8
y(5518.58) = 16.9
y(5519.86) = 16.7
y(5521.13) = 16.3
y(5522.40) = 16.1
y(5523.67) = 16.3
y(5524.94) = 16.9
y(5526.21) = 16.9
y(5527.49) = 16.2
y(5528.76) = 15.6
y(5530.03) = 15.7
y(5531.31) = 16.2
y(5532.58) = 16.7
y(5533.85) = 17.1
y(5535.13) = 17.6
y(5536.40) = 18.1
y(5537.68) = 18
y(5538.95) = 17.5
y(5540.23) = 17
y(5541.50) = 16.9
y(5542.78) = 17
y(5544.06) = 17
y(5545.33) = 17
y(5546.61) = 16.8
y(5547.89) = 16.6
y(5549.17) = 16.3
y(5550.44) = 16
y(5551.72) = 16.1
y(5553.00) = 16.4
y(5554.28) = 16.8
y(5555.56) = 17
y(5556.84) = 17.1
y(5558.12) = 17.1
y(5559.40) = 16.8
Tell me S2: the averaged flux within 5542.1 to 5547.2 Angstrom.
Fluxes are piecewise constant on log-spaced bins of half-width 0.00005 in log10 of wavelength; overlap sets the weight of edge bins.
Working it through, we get 16.9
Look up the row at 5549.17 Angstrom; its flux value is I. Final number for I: 16.3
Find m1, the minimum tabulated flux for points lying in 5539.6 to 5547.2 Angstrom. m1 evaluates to 16.8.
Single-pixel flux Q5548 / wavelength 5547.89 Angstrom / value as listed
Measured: 16.6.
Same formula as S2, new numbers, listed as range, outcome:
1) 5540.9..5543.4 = 16.9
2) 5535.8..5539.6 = 17.8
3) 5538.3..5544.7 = 17.1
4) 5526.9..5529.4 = 15.9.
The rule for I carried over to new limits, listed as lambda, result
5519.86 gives 16.7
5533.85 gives 17.1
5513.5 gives 16.3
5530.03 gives 15.7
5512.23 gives 16.2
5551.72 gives 16.1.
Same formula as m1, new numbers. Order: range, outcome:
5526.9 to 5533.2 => 15.6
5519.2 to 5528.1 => 16.1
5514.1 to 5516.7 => 16.4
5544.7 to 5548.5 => 16.6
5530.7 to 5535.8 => 16.2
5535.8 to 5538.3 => 18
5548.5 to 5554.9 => 16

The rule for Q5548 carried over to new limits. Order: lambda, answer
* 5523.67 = 16.3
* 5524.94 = 16.9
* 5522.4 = 16.1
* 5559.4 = 16.8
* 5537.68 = 18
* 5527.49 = 16.2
